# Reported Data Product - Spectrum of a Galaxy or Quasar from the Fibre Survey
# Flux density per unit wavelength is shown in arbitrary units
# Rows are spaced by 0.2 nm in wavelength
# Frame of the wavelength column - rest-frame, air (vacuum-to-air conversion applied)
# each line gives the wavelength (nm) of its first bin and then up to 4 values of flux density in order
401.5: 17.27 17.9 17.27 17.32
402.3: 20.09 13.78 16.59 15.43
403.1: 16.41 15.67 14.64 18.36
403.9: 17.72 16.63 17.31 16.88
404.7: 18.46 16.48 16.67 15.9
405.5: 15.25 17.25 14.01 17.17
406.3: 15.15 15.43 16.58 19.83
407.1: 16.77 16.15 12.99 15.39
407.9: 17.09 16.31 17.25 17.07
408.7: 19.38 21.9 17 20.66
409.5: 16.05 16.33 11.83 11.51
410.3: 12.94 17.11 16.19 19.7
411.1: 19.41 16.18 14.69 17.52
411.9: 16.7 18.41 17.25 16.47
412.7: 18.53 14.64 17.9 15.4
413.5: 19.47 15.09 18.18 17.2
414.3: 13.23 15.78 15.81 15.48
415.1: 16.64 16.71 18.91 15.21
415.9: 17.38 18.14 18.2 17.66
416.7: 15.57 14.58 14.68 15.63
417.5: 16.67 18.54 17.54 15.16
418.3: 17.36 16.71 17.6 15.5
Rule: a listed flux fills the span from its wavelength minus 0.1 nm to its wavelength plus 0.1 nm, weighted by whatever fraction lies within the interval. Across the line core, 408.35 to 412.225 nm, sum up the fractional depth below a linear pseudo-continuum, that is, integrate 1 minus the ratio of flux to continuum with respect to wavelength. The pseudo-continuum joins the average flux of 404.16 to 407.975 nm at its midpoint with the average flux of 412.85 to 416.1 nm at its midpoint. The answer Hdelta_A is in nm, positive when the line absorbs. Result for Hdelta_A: -0.105 nm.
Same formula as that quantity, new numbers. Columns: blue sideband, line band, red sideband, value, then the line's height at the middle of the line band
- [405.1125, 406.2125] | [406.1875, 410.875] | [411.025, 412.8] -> 0.02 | 16.5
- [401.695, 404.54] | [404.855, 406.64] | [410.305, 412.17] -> 0.10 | 16.9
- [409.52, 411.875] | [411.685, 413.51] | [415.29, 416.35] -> -0.08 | 16.4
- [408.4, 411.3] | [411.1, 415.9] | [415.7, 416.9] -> 0.08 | 16.9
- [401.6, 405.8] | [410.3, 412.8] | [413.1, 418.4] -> -0.08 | 16.6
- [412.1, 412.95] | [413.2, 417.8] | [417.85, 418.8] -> 0.11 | 16.9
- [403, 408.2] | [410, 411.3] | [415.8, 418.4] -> 0.03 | 16.5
